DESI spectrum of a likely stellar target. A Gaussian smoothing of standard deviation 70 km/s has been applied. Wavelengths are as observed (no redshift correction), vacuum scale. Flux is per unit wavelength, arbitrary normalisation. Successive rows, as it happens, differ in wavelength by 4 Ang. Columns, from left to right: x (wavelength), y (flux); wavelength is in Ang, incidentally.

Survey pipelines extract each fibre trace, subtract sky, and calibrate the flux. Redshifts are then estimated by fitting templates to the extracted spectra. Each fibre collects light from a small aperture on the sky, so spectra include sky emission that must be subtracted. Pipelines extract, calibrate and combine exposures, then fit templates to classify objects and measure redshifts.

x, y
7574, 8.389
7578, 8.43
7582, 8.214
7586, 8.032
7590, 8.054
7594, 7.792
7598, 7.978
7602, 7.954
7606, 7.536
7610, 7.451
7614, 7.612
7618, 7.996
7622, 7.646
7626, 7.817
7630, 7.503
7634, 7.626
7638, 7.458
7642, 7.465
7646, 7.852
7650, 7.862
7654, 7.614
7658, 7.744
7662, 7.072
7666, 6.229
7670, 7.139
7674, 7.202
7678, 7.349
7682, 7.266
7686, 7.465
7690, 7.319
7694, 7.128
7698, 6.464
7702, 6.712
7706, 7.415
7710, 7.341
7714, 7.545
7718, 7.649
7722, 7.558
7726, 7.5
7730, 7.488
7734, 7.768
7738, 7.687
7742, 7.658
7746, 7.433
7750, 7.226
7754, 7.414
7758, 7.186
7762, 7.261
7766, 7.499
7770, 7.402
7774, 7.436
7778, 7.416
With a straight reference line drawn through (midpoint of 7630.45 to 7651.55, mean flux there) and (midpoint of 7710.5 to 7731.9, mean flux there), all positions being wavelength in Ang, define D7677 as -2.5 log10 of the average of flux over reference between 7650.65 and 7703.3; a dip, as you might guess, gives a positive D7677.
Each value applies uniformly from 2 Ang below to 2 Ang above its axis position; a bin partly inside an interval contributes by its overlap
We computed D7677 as 0.06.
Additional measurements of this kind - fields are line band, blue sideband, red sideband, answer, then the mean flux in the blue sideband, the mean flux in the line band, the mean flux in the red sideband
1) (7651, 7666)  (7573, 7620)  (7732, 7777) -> 0.06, 7.94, 7.34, 7.45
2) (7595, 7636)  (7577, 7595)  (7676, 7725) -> 0.02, 8.1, 7.71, 7.27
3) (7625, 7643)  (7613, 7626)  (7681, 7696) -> 0.02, 7.77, 7.57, 7.3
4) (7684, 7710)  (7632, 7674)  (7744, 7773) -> 0.04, 7.4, 7.1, 7.35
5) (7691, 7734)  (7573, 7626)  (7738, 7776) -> 0.04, 7.92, 7.3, 7.41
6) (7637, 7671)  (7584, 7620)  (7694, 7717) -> 0.01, 7.82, 7.39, 7.12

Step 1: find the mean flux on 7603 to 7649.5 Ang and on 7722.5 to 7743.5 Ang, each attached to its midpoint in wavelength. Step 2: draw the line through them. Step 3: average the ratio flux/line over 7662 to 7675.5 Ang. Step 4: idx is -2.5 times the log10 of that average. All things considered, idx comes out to 0.11 mag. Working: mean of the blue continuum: 7.65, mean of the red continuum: 7.61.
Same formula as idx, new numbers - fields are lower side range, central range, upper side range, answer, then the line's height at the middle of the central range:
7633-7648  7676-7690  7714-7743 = 0.036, 7.6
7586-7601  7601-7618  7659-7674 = 0.009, 7.73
